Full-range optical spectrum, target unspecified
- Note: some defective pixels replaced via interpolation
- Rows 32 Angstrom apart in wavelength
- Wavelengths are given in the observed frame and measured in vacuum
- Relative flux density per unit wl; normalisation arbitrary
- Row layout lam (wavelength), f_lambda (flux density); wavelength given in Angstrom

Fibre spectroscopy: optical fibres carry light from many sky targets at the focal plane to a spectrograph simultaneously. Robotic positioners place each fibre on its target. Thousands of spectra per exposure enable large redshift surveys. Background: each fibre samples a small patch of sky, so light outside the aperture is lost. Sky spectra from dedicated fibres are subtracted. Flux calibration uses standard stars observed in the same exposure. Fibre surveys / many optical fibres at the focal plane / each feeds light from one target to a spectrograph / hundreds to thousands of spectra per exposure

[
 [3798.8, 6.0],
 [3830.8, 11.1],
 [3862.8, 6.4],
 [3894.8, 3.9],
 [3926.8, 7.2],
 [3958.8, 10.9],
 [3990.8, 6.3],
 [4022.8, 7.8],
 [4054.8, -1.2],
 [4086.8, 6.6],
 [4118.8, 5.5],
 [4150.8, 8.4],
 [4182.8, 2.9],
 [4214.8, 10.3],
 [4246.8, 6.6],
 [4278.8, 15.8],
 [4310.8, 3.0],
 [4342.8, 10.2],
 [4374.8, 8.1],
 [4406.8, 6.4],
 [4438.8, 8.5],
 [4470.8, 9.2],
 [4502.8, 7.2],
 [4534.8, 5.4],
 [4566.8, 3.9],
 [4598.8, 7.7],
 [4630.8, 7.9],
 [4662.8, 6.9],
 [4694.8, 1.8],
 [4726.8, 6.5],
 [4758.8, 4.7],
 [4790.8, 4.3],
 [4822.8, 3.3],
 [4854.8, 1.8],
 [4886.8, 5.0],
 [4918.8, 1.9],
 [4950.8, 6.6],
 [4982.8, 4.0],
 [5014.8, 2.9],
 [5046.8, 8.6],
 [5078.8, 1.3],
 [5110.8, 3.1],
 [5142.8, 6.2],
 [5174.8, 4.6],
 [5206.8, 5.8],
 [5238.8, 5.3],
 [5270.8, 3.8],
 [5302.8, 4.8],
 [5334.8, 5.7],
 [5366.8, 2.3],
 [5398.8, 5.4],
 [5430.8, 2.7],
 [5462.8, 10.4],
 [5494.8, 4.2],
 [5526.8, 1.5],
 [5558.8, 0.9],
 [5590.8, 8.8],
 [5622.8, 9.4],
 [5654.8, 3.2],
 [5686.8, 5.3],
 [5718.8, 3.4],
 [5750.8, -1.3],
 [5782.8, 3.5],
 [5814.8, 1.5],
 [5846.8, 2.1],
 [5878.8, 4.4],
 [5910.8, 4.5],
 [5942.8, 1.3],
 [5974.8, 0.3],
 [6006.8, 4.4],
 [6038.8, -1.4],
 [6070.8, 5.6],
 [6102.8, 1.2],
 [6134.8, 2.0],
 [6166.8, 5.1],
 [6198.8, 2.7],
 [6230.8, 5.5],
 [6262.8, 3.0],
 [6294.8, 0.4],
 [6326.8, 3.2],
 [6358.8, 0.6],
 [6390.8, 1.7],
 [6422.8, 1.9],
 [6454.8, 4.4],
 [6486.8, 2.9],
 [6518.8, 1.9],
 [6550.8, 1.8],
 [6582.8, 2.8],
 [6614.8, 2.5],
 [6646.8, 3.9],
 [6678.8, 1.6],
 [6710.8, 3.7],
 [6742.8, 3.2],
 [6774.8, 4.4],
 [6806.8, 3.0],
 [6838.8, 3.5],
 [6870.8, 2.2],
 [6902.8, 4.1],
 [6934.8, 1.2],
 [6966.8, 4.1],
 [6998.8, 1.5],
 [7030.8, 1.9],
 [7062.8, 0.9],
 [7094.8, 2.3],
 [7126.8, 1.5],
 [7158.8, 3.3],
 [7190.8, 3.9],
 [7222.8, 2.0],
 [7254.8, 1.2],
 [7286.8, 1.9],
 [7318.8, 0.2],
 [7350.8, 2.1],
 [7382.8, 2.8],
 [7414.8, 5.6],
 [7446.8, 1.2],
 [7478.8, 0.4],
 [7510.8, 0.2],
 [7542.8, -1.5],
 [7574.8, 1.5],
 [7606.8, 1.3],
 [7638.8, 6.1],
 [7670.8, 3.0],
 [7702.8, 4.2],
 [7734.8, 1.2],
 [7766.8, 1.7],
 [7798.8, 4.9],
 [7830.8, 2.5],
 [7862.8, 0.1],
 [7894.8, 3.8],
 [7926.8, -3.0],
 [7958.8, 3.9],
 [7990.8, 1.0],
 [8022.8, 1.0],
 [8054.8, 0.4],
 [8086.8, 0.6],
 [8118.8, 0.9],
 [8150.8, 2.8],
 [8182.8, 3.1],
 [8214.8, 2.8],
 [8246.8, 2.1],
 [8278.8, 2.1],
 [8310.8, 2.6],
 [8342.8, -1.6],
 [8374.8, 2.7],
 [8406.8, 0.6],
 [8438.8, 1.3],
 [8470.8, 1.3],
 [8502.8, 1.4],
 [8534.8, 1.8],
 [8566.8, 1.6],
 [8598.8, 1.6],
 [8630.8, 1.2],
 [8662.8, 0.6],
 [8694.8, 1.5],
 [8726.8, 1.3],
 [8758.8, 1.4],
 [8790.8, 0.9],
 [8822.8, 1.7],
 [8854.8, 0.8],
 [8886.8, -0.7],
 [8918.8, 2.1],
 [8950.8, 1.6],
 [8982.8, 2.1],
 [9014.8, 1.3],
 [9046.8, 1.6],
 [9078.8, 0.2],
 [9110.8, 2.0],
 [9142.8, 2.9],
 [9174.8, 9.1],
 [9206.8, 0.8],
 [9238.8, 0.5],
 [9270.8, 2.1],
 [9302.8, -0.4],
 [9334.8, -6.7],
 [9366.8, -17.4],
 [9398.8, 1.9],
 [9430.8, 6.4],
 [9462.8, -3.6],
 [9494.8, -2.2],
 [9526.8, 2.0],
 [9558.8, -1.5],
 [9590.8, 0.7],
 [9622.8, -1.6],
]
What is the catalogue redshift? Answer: 1.462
